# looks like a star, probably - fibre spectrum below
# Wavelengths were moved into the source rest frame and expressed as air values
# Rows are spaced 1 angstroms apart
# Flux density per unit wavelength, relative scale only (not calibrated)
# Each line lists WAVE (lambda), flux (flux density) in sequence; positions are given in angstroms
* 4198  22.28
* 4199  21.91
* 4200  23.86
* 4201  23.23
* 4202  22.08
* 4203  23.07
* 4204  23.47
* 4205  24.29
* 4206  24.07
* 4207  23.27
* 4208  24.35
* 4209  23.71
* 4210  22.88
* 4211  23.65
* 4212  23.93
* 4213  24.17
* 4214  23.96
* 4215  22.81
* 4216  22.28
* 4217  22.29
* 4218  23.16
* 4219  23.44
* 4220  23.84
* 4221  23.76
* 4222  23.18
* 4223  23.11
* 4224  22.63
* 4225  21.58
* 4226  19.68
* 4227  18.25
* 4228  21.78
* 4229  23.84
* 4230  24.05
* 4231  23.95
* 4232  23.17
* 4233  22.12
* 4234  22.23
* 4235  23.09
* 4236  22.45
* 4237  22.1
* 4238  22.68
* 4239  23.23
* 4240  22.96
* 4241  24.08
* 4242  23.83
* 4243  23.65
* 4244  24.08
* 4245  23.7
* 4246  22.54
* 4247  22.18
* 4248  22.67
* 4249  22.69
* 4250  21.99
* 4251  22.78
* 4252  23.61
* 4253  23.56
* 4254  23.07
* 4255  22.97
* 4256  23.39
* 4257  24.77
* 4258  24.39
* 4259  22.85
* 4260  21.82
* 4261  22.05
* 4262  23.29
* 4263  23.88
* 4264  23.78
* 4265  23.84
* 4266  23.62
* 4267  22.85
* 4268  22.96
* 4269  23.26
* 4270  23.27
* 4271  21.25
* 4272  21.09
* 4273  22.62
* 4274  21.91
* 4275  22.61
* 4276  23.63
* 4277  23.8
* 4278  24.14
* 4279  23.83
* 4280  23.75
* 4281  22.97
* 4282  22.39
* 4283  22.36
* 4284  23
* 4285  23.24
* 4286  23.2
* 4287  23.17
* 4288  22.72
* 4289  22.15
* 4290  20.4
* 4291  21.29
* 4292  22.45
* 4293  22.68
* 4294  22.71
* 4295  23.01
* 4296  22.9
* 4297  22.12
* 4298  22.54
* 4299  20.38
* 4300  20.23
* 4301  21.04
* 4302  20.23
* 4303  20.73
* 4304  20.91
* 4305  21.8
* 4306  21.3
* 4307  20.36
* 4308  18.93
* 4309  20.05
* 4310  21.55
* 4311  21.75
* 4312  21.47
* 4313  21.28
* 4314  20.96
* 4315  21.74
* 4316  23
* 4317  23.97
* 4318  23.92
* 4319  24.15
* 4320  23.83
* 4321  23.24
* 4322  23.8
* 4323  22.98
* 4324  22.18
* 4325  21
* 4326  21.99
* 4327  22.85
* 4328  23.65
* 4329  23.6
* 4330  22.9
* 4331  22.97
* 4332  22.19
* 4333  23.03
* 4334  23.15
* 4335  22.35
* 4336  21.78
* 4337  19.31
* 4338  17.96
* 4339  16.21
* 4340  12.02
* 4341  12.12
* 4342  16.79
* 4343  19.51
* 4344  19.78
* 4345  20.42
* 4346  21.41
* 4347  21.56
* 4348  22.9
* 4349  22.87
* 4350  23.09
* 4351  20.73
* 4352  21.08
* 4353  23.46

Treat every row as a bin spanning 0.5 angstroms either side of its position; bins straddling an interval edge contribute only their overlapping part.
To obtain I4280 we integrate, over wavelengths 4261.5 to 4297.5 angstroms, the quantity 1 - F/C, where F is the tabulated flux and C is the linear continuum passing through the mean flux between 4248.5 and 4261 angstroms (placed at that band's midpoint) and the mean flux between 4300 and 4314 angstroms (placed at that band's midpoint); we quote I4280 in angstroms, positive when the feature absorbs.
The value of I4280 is -1.3 angstroms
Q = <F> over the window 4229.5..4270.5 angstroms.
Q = 23.2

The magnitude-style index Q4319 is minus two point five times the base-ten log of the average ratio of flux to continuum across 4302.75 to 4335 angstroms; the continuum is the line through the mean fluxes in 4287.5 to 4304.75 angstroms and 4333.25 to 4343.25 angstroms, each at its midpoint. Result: -0.13 mag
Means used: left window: 21.7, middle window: 22.2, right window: 18.2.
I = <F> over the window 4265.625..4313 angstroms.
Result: 22.1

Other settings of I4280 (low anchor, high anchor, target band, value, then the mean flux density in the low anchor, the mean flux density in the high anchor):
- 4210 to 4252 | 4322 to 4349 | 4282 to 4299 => -0.6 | 22.9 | 20.7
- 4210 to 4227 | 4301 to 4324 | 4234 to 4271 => -1.1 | 22.8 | 21.9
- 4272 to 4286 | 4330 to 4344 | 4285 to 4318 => -0.2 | 23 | 19.3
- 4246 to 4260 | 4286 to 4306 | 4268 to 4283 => -0.3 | 23.1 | 21.8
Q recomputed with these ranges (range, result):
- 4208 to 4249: 22.9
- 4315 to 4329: 23.1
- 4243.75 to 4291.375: 22.9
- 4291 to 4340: 21.8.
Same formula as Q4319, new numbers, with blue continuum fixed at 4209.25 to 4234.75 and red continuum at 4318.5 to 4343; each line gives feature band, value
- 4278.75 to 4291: -0.04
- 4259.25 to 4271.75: -0.04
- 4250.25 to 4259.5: -0.06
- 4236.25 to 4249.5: -0.03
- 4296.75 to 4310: 0.03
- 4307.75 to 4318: -0.02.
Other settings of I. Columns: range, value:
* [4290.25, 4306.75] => 21.6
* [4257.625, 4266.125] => 23.2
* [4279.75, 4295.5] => 22.6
